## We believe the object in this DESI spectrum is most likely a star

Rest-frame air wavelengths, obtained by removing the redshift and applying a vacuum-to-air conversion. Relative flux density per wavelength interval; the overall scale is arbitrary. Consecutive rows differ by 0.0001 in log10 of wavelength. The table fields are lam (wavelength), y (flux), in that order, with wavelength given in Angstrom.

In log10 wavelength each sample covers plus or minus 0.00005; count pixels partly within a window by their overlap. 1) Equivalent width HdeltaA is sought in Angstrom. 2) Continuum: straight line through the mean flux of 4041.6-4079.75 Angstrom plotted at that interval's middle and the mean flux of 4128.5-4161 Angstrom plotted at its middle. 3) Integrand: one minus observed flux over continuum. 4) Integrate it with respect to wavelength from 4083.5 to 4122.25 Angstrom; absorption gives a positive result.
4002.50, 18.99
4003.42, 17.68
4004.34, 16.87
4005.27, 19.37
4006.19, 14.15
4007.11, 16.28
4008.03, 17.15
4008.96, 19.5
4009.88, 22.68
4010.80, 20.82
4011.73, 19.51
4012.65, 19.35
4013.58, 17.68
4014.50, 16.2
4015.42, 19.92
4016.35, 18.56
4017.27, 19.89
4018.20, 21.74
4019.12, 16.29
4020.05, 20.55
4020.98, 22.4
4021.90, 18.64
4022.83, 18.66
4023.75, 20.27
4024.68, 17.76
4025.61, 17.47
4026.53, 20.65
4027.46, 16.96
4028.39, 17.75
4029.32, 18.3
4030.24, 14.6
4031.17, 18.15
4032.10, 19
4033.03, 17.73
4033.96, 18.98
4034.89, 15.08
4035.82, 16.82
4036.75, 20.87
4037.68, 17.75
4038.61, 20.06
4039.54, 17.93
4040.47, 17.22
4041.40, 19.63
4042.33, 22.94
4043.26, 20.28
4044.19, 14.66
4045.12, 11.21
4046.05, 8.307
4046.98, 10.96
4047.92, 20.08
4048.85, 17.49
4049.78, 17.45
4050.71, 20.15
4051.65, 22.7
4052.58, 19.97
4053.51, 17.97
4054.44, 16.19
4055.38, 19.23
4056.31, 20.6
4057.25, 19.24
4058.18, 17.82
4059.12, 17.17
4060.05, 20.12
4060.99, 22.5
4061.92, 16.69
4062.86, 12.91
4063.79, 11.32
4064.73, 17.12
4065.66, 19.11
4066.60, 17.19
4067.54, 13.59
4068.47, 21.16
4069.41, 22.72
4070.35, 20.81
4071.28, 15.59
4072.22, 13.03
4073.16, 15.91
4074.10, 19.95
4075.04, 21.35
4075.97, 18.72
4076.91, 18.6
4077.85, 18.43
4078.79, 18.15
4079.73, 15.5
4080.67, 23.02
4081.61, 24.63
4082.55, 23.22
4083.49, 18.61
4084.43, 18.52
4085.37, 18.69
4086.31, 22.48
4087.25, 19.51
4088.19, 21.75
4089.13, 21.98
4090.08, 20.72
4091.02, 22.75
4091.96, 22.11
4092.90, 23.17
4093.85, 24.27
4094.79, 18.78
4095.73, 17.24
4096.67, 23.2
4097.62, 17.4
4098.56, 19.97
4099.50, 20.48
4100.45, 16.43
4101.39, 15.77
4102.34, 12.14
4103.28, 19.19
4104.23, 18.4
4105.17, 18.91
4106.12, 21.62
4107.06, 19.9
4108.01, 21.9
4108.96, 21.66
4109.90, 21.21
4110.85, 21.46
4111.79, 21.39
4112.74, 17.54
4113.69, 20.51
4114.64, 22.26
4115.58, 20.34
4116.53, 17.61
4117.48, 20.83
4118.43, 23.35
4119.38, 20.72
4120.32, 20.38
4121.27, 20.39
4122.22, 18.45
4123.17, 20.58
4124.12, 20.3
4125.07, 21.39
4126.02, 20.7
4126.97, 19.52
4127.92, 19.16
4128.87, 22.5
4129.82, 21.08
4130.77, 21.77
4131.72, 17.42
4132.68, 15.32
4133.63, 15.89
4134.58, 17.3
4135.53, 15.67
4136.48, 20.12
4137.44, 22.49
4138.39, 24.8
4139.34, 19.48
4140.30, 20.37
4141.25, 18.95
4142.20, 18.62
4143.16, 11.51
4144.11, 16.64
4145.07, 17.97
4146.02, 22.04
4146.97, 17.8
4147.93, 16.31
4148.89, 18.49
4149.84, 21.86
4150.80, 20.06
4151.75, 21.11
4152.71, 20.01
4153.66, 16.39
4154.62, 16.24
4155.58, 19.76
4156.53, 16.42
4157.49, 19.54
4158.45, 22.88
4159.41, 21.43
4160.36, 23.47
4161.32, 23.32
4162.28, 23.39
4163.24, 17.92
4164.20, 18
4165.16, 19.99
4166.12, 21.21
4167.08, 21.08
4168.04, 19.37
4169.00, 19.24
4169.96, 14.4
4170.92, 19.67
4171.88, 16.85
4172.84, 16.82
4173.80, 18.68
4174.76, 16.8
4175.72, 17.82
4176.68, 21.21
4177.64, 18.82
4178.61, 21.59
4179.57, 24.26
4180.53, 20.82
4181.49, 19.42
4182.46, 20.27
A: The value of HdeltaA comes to -3.53 Angstrom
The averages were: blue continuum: 17.7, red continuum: 19.2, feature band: 20.1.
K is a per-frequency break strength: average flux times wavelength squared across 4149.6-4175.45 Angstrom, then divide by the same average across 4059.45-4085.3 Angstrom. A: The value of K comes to 1.1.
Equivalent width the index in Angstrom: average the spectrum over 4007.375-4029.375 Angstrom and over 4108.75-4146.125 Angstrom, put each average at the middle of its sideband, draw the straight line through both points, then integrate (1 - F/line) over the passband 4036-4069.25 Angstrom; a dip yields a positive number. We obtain 2.67 Angstrom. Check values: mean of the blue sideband 19.1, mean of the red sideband 19.7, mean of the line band 17.7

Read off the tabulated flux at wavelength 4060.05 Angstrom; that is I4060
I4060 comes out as 20.12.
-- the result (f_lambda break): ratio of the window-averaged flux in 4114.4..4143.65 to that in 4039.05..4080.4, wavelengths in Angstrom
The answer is 1.1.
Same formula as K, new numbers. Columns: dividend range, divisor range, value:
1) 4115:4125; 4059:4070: 1.18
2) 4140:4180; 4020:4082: 1.12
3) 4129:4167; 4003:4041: 1.11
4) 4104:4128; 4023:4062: 1.18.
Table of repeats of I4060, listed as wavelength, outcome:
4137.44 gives 22.49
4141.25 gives 18.95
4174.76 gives 16.8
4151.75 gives 21.11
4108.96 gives 21.66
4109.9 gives 21.21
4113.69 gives 20.51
